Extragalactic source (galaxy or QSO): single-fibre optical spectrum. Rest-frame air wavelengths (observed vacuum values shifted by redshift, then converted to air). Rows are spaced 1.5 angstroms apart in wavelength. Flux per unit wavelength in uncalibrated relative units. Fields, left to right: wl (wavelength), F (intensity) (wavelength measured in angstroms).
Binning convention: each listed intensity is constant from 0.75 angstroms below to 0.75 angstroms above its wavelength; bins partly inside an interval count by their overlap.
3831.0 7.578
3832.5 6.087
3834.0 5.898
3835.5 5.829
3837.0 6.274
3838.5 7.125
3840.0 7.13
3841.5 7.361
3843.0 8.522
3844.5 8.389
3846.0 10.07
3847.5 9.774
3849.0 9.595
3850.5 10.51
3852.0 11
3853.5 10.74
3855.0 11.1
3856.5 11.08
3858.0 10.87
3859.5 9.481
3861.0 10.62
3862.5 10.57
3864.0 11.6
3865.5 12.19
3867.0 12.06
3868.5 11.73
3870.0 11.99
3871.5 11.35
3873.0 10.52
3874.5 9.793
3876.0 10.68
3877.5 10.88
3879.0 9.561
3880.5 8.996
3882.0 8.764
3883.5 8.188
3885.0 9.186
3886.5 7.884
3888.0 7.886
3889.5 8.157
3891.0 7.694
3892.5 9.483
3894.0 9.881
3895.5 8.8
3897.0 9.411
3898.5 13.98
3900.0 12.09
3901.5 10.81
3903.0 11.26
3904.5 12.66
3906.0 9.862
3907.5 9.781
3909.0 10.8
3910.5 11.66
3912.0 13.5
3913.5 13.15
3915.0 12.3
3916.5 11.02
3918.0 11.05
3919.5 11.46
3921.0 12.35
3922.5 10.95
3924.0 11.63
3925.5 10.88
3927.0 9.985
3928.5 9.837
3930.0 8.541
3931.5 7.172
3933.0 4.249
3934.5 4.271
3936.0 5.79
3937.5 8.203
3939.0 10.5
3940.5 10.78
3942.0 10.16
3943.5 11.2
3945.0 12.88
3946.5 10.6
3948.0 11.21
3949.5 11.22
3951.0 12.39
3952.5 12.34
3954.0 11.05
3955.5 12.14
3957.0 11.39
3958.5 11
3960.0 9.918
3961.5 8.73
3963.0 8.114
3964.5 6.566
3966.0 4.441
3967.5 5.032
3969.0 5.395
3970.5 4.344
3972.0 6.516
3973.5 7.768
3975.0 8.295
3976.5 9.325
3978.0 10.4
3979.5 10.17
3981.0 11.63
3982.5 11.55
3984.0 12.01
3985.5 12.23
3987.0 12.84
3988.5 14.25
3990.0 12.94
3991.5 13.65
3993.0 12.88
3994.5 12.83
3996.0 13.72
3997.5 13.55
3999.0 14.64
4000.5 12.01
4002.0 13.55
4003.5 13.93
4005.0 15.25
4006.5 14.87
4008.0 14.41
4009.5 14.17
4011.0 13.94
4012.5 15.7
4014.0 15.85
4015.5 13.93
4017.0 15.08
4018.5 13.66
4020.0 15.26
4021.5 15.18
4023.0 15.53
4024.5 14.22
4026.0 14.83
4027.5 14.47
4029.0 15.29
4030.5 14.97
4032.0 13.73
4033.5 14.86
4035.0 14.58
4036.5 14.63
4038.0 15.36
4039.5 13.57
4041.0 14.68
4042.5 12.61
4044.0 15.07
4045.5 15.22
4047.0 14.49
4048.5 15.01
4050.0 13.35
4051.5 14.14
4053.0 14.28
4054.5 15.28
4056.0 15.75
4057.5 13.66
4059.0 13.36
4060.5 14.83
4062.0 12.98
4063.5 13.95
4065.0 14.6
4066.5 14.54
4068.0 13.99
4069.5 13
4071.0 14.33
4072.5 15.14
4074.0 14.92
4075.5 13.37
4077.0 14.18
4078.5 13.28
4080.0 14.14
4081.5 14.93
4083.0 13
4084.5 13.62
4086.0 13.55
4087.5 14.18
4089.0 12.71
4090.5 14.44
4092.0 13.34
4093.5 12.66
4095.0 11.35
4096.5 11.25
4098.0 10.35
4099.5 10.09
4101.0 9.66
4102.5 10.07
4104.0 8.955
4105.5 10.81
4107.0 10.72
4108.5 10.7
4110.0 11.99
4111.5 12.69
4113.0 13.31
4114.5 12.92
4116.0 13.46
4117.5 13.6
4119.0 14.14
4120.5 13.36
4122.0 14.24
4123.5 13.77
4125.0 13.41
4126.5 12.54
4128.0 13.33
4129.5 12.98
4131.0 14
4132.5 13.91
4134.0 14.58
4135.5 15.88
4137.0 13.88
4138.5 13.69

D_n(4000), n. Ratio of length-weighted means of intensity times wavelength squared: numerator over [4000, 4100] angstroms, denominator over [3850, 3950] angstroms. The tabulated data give 1.5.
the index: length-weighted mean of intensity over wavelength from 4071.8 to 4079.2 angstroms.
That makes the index 14.2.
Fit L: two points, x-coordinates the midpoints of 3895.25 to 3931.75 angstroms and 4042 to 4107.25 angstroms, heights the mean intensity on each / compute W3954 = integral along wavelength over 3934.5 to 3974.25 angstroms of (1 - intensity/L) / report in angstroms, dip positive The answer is 8.5 angstroms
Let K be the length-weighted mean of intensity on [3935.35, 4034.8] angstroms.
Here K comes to 11.9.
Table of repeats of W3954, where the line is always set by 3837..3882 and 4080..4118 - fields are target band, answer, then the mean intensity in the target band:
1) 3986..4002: -2.9 angstroms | 13.3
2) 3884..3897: 2.1 angstroms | 8.66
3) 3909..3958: 1.1 angstroms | 10.5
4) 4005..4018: -3.8 angstroms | 14.8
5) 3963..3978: 5.9 angstroms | 6.69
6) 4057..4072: -2.6 angstroms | 13.9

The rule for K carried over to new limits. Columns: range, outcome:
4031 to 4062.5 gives 14.4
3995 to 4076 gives 14.4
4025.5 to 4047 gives 14.6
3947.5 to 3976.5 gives 8.83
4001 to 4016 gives 14.5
